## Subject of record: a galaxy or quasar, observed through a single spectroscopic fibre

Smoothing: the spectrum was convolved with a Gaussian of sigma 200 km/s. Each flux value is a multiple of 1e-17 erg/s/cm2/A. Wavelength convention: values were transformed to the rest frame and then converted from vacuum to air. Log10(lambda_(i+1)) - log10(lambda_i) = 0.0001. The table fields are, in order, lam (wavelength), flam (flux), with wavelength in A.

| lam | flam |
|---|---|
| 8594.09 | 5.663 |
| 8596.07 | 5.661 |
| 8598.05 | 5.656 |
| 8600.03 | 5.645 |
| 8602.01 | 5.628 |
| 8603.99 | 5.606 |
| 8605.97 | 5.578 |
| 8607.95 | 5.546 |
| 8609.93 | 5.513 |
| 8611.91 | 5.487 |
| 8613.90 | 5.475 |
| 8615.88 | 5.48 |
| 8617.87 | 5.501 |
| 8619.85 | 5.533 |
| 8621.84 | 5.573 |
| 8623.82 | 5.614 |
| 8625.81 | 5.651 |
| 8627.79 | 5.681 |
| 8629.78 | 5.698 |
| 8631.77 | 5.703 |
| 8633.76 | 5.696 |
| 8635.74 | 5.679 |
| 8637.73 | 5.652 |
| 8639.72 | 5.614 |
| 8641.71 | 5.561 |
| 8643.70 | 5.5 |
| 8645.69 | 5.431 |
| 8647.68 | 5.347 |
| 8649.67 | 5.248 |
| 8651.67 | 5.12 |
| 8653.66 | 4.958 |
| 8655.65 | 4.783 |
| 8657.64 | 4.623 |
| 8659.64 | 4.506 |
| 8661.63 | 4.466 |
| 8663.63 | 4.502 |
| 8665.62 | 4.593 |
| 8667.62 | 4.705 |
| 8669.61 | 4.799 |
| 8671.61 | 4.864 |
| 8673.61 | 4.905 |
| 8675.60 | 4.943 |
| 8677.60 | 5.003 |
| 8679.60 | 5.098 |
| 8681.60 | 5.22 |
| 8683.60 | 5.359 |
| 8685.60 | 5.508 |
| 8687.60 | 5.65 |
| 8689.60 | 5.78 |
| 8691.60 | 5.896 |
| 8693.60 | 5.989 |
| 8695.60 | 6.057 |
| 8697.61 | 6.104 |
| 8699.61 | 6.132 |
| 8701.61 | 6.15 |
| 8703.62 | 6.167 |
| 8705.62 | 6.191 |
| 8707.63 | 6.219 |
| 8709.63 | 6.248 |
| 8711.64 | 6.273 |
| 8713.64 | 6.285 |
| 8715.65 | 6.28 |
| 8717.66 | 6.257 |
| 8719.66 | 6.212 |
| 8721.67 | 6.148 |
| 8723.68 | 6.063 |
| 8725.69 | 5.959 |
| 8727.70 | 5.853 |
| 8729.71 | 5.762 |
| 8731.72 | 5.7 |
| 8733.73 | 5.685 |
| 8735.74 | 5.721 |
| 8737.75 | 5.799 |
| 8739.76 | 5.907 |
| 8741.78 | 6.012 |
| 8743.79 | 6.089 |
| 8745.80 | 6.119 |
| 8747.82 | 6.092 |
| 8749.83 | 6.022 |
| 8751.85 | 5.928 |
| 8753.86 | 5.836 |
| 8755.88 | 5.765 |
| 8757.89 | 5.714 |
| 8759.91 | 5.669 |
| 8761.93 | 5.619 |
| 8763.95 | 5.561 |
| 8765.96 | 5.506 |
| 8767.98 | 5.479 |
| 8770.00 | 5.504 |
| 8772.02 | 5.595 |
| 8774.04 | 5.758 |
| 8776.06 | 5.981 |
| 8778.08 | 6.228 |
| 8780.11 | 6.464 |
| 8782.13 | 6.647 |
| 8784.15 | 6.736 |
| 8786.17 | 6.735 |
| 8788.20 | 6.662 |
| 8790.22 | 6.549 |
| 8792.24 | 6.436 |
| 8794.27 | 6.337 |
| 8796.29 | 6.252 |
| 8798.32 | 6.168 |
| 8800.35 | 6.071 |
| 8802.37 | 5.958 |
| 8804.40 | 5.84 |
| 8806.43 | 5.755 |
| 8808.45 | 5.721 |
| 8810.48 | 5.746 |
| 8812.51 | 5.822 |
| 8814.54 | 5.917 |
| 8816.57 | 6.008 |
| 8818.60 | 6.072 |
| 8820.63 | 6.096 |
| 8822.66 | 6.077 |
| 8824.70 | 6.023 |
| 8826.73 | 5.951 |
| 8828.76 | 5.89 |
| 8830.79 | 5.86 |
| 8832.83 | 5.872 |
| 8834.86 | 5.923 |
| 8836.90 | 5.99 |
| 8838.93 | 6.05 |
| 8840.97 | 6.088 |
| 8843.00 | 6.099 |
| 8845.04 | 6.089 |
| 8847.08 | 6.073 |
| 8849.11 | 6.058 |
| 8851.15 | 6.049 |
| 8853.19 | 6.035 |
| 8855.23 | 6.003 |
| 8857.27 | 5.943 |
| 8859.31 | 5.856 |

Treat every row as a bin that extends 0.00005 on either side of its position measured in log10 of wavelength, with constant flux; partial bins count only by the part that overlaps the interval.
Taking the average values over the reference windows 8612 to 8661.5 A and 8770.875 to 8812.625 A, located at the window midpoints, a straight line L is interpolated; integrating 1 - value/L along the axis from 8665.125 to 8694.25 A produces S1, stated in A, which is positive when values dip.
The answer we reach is 1.99 A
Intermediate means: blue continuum 5.39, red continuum 6.17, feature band 5.22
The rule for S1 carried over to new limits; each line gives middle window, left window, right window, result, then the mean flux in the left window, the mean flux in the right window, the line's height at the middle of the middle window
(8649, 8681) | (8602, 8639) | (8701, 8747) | 5.4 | 5.59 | 6.05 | 5.79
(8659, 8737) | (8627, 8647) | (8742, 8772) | 1.0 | 5.62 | 5.78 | 5.7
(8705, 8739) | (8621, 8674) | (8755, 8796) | -2.0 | 5.2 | 6.05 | 5.7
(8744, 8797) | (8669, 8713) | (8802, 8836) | -2.0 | 5.67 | 5.91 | 5.82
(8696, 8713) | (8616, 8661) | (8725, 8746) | -1.4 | 5.39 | 5.86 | 5.71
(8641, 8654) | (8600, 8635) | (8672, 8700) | 0.6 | 5.59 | 5.52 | 5.56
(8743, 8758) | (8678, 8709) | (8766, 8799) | 0.3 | 5.82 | 6.2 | 6.06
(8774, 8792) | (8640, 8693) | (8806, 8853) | -2.3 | 5.11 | 5.97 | 5.72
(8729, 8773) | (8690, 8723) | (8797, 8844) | 2.2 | 6.16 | 5.96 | 6.08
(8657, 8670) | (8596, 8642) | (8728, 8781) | 2.5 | 5.6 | 5.83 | 5.68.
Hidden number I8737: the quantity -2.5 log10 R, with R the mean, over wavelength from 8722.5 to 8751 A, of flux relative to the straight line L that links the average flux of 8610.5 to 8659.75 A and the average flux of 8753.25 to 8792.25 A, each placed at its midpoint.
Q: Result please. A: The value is -0.01 mag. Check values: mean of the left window 5.42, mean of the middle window 5.91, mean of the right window 6.01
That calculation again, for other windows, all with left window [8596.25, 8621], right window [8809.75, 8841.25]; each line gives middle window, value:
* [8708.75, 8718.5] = -0.09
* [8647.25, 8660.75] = 0.15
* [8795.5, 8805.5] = -0.02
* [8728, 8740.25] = 0.00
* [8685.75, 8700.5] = -0.04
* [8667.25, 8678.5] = 0.16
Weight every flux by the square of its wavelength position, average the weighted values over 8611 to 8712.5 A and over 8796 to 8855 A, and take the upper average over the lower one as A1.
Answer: 1.1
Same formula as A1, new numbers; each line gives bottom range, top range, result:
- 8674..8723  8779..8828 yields 1.08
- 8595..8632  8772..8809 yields 1.16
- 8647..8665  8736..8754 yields 1.26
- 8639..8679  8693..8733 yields 1.24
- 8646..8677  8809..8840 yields 1.28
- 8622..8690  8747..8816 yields 1.18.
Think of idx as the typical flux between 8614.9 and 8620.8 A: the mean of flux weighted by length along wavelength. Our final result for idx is 5.5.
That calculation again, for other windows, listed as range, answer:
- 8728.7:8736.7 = 5.72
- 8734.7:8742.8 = 5.86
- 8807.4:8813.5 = 5.77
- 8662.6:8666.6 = 4.55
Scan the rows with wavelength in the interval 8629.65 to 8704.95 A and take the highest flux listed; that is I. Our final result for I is 6.167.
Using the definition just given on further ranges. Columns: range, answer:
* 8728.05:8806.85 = 6.736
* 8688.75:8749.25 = 6.285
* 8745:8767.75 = 6.119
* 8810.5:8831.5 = 6.096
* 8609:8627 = 5.651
